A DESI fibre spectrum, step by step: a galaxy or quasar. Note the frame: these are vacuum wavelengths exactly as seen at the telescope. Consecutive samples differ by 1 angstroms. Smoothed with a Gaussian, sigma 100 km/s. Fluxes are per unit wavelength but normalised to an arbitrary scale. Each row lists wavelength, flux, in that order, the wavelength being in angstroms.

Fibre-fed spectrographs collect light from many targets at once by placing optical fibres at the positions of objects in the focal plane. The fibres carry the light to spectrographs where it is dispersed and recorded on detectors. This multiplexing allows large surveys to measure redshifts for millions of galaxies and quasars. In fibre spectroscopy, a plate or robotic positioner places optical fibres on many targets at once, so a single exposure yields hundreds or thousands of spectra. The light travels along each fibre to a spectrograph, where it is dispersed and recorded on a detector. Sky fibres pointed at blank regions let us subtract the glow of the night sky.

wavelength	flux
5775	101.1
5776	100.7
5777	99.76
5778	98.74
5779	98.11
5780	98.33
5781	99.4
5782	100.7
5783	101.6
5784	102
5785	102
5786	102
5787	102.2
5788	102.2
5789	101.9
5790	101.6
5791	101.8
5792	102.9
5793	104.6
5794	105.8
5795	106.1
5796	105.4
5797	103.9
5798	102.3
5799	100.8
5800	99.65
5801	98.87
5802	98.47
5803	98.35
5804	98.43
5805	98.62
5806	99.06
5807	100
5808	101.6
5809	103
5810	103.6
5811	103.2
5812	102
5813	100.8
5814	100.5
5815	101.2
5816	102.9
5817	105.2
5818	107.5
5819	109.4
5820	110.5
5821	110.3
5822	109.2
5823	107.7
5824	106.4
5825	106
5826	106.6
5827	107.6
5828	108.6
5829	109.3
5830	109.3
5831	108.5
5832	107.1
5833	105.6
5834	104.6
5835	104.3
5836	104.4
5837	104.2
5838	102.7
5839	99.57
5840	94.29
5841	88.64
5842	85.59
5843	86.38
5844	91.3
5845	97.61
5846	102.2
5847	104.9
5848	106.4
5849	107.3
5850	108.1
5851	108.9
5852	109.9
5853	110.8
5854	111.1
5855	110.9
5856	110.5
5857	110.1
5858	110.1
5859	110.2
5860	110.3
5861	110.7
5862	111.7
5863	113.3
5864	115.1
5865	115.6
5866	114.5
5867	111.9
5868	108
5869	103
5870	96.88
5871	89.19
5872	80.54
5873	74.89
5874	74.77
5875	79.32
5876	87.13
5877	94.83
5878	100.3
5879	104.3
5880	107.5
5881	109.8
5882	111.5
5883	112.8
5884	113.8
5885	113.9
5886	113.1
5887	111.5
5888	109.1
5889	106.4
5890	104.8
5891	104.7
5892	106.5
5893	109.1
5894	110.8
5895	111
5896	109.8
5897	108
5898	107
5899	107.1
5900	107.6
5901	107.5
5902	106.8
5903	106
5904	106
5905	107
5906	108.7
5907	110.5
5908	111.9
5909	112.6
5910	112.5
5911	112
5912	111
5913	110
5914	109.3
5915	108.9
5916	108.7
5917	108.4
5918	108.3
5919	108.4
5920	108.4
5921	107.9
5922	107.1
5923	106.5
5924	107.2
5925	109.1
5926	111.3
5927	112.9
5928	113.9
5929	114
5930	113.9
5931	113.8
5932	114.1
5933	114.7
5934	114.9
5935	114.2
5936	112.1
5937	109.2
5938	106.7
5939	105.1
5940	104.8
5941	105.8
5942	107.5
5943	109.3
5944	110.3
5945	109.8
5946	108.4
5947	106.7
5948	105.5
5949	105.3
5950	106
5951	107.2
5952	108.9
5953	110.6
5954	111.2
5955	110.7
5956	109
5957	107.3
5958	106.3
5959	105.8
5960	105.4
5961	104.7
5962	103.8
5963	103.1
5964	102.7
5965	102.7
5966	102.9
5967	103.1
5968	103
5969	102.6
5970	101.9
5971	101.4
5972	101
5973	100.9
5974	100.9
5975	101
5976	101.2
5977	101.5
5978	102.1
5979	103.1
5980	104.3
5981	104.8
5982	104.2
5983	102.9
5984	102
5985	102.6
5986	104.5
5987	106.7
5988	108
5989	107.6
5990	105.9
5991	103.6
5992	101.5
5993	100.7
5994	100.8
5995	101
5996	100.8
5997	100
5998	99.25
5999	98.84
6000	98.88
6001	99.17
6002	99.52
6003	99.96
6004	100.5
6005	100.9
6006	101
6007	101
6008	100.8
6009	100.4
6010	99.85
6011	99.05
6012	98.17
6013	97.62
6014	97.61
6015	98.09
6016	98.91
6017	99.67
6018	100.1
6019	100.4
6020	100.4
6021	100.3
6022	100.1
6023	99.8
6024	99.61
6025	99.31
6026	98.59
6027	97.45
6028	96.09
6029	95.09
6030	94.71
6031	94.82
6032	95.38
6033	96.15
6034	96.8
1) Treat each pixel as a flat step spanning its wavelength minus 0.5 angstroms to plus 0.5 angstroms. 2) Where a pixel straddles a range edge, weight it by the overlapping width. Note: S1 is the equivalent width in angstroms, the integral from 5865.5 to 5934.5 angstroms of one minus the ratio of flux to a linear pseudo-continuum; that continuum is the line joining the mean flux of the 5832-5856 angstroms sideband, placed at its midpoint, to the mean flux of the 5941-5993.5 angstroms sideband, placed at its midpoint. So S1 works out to -2.1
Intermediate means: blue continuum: 102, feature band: 107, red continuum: 105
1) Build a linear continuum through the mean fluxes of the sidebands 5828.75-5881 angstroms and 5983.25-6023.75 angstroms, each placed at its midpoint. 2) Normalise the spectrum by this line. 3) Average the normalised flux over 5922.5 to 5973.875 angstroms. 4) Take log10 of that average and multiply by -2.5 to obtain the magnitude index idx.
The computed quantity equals -0.06 mag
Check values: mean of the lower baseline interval 103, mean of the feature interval 108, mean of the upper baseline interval 101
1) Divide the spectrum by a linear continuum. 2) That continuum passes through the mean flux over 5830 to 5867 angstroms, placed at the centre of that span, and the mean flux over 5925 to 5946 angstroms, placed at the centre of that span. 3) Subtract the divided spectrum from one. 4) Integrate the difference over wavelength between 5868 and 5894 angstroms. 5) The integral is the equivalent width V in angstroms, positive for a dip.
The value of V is 1.6 angstroms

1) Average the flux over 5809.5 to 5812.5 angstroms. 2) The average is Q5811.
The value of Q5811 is 103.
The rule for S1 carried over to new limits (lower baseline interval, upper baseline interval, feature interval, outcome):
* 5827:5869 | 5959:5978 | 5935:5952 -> -0.7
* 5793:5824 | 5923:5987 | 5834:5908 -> 0.1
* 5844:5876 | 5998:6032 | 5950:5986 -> -1.4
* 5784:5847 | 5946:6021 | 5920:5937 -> -1.5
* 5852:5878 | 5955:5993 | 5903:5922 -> -1.1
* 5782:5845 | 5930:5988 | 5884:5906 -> -0.8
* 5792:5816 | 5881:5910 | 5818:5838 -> -0.7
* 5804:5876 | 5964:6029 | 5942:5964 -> -1.2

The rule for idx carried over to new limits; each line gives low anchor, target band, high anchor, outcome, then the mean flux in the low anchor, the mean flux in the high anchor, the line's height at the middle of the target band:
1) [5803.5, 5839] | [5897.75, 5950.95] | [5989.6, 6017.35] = -0.07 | 105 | 100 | 102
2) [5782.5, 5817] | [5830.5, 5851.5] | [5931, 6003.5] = 0.02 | 102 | 105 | 103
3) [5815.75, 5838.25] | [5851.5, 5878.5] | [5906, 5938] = 0.06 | 107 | 111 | 108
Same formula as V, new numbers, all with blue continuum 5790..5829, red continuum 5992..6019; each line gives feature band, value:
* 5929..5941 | -1.2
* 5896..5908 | -0.7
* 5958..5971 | -0.4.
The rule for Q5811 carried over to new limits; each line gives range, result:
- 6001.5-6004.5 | 100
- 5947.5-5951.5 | 106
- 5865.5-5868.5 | 111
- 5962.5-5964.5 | 103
